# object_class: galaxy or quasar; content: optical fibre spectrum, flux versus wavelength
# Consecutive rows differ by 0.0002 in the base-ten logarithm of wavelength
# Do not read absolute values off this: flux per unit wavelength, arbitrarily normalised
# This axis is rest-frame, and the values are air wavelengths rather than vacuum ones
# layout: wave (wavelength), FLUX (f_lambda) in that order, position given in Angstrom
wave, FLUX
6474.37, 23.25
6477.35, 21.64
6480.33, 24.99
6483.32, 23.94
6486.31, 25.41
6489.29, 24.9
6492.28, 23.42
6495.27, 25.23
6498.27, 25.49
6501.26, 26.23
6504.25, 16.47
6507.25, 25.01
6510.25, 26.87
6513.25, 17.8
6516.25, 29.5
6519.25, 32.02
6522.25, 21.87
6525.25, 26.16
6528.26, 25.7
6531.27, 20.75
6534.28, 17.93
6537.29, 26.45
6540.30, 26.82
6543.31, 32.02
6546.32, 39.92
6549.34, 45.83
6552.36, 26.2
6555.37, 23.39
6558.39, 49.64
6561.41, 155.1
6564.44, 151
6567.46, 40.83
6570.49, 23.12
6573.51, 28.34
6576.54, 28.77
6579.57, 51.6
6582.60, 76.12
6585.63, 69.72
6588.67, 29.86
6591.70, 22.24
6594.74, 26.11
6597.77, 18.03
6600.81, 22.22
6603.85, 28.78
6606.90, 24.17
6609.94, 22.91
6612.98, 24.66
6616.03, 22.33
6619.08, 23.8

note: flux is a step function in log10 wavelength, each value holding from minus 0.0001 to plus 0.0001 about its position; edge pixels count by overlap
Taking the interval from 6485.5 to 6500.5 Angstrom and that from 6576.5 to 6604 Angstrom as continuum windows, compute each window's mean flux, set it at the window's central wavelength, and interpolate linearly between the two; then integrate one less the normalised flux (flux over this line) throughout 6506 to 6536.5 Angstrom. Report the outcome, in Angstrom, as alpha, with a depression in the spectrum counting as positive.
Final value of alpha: 4.55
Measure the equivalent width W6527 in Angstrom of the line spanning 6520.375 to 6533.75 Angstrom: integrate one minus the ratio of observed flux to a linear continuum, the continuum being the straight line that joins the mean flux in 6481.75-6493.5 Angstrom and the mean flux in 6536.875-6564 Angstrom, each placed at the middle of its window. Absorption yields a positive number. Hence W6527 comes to 5.86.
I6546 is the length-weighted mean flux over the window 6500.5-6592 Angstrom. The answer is 40.2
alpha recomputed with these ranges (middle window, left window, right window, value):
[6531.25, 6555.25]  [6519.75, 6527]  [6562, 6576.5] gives 7.03 Angstrom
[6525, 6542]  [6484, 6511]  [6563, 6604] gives 4.55 Angstrom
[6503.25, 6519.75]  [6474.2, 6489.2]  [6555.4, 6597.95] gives 4.62 Angstrom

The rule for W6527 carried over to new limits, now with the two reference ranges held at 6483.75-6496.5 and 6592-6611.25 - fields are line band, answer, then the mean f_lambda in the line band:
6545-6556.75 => -4.8 Angstrom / 33.9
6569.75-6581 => -4.5 Angstrom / 33.5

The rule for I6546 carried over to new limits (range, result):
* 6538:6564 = 53.3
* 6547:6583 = 57.3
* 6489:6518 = 24.1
